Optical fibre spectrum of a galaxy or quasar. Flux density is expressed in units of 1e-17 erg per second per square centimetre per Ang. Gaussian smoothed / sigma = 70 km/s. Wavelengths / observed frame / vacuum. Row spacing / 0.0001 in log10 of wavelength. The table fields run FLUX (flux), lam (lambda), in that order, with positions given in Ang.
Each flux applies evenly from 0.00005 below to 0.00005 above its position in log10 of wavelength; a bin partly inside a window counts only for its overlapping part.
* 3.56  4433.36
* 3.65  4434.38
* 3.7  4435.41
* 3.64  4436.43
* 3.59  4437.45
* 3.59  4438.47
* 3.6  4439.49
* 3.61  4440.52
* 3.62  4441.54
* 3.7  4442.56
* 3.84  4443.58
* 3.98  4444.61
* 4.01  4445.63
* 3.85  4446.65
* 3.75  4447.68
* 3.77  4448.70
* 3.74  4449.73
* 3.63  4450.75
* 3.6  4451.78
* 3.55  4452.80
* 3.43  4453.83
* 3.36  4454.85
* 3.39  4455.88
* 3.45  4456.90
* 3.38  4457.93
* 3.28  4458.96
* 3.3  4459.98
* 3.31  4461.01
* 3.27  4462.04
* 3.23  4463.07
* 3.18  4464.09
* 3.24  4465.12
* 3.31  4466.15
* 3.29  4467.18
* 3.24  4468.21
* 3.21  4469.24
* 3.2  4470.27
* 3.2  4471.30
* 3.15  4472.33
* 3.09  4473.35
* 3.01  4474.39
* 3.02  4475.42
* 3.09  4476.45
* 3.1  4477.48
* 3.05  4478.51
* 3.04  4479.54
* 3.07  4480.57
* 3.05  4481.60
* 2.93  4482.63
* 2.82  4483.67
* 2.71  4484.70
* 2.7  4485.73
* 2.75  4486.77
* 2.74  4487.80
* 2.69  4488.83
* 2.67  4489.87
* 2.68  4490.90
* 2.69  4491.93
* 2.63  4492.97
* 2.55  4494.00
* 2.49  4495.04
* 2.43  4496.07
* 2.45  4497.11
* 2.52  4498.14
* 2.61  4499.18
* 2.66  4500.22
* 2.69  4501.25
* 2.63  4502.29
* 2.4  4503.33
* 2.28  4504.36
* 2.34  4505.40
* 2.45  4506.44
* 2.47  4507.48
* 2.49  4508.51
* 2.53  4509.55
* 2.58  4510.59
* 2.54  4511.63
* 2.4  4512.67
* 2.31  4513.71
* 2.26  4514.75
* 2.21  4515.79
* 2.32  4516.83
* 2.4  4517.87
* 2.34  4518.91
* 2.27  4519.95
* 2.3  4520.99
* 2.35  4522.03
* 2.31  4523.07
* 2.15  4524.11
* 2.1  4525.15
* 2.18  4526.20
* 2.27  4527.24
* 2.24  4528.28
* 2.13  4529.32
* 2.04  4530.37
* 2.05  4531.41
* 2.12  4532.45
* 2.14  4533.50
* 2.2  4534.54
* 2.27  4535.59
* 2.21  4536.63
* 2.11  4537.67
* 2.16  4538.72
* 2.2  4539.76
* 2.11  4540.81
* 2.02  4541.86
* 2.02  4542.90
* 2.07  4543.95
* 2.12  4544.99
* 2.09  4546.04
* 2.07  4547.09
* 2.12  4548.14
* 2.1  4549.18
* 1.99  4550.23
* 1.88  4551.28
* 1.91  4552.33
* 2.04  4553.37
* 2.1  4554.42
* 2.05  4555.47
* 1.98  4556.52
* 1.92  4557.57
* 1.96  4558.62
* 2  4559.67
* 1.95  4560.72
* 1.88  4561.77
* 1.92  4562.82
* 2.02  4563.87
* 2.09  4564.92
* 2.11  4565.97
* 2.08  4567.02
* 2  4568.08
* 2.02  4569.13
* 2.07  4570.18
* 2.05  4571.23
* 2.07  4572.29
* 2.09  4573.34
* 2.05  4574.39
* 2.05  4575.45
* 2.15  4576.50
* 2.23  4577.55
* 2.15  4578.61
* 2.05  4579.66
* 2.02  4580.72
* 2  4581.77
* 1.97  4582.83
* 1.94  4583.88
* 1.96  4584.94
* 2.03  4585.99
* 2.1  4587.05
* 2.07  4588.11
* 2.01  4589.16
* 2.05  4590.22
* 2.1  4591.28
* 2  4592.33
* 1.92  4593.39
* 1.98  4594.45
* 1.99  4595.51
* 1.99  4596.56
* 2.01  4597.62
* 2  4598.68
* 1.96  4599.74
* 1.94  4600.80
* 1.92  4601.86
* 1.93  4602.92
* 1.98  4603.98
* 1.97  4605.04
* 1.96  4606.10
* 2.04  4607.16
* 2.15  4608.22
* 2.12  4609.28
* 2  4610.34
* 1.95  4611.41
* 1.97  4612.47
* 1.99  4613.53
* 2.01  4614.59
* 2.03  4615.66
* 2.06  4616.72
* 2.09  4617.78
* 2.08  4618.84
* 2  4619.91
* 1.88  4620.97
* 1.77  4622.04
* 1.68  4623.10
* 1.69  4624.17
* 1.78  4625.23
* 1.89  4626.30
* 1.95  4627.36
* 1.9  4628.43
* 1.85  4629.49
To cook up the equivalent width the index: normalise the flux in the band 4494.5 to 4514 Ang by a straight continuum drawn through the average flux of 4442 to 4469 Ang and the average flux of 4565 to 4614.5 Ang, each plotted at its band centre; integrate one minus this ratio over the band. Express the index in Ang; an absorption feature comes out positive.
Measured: 3.1 Ang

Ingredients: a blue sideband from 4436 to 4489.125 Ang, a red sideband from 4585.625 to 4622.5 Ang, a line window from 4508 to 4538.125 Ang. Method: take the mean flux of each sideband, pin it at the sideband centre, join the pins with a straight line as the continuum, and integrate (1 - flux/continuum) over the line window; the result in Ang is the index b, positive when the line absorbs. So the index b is 5.3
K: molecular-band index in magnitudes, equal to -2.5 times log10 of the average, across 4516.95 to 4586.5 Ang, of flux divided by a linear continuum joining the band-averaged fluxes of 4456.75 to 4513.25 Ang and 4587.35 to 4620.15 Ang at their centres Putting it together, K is 0.138 mag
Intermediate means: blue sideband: 2.85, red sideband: 2.01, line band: 2.09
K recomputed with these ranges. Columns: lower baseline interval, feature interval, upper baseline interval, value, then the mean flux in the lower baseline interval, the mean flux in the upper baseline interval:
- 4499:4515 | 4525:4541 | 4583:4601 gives 0.08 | 2.48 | 2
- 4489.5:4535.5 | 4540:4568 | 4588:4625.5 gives 0.09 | 2.38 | 1.97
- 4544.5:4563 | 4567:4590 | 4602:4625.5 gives -0.03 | 2.01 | 1.96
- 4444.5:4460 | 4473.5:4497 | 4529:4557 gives 0.09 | 3.59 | 2.08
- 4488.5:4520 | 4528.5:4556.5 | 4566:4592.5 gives 0.09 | 2.48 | 2.05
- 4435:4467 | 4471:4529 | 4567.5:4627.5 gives 0.17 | 3.54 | 2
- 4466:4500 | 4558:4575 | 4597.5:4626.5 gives 0.13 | 2.88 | 1.96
